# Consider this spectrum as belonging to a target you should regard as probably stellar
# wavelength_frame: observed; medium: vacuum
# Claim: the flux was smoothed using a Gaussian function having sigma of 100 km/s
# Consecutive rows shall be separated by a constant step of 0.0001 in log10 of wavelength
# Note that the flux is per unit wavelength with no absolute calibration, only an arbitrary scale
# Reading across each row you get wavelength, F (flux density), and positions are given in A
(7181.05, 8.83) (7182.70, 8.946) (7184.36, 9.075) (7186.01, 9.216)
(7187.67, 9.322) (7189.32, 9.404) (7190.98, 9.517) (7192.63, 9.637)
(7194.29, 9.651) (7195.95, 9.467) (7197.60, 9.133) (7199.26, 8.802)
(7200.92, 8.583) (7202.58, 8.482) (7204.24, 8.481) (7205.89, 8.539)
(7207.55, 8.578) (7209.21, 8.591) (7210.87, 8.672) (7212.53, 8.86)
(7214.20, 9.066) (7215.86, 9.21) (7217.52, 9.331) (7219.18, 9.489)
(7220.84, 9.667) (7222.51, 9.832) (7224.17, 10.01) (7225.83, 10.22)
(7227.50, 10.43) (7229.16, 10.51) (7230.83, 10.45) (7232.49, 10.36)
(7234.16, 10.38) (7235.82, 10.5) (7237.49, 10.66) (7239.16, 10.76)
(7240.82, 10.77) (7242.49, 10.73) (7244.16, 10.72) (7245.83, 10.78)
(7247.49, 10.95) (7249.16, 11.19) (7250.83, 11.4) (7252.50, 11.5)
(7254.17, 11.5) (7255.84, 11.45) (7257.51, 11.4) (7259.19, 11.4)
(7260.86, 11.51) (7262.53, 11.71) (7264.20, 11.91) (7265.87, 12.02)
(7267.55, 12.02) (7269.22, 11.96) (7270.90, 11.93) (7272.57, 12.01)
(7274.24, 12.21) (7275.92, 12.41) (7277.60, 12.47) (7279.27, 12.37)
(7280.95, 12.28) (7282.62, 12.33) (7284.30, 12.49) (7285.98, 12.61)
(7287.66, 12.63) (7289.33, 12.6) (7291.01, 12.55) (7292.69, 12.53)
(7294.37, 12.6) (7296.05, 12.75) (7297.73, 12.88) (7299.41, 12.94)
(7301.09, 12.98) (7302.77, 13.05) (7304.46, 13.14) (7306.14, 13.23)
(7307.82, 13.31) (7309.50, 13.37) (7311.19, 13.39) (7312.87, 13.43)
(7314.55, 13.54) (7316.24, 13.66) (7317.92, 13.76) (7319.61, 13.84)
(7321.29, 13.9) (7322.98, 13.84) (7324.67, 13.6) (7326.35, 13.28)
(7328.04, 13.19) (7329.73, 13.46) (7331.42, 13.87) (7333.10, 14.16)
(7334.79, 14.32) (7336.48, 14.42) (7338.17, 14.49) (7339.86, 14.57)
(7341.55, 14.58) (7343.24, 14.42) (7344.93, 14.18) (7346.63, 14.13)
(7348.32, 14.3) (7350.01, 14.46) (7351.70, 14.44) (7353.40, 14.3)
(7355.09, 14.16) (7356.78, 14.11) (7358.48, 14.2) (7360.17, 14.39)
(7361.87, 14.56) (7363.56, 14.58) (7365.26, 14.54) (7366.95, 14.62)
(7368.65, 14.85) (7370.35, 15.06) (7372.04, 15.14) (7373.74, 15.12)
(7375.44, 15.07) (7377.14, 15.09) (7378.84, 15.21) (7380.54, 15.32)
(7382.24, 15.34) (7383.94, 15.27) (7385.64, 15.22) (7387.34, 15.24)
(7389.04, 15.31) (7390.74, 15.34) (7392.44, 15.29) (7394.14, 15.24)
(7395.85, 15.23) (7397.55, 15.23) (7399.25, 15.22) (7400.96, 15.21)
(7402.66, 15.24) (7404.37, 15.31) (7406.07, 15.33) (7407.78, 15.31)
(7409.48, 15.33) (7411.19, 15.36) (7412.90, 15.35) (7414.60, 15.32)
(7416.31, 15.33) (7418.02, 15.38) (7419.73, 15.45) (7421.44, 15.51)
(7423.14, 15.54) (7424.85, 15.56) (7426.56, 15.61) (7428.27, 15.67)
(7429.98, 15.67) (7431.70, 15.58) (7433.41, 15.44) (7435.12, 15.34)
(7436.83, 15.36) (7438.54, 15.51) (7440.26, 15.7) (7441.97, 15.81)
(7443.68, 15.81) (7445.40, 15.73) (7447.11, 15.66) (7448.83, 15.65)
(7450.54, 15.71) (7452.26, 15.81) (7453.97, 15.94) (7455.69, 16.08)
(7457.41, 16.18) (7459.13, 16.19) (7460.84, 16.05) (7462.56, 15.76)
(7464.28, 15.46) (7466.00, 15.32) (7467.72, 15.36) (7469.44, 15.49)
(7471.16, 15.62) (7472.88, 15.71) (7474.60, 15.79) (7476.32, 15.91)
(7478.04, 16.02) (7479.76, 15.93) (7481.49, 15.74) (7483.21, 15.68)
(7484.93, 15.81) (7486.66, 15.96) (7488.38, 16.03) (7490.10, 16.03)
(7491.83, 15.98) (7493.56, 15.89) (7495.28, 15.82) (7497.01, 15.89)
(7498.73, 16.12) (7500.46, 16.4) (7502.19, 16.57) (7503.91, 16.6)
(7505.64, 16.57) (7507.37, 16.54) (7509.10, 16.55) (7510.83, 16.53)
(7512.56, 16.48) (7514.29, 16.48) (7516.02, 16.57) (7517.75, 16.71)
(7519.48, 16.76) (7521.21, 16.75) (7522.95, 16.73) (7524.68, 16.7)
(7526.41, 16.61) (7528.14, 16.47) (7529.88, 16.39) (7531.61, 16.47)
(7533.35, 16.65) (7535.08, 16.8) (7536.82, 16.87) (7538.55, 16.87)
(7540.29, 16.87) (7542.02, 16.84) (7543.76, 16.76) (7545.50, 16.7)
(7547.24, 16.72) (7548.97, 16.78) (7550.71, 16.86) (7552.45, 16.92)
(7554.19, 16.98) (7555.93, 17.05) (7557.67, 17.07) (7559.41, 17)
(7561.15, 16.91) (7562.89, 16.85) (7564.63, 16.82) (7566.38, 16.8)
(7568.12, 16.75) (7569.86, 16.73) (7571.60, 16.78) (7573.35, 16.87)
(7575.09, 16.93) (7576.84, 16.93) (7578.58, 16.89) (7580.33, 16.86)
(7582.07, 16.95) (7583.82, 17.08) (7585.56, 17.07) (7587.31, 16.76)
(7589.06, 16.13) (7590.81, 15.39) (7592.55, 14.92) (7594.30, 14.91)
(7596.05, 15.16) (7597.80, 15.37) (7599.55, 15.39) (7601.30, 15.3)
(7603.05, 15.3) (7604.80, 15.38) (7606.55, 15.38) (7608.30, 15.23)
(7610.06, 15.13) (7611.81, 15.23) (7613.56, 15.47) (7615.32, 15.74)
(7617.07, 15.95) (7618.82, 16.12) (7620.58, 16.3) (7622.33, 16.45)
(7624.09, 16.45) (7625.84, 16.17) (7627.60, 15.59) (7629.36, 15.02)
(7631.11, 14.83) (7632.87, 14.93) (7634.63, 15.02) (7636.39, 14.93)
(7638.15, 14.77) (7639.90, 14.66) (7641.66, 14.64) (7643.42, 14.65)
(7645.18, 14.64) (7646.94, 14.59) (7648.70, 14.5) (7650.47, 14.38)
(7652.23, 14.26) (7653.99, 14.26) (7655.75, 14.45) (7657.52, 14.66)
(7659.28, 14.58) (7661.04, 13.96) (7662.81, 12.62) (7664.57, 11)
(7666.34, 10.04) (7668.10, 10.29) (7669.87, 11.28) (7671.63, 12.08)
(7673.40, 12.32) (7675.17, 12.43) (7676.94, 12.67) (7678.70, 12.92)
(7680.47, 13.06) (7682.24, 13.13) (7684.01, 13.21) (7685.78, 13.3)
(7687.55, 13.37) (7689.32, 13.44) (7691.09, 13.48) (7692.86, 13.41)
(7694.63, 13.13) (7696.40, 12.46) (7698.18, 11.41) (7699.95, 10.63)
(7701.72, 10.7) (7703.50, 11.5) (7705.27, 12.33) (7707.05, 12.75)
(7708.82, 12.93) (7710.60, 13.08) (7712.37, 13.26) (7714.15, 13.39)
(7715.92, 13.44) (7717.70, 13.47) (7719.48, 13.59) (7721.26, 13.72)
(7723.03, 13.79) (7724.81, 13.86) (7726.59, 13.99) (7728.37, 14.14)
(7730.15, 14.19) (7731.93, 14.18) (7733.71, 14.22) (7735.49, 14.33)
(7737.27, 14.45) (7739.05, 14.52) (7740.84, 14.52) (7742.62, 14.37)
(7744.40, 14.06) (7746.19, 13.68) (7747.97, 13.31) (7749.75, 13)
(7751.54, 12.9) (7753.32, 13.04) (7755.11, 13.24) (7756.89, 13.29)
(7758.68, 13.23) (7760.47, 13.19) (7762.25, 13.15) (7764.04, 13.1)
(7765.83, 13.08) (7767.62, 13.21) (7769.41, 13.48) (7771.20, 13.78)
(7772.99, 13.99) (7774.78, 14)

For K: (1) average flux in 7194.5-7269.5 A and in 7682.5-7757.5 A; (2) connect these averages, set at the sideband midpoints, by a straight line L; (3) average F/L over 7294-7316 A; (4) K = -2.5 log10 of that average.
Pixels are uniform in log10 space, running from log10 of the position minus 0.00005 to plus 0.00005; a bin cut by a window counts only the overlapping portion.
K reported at -0.22 mag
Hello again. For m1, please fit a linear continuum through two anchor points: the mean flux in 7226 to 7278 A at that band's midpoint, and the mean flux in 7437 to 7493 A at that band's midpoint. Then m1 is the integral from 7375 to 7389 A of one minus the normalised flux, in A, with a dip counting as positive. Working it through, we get -1.2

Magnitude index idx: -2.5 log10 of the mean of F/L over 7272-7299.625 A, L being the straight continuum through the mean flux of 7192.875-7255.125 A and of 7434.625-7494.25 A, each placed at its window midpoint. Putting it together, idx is -0.10 mag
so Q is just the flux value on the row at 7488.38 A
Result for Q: 16.03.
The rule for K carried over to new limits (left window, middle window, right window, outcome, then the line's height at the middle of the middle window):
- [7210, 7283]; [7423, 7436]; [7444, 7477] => -0.03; 15.1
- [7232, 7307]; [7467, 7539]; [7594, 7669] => -0.18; 13.7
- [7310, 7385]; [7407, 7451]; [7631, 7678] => -0.10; 14.1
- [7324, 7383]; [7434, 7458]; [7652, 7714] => -0.13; 14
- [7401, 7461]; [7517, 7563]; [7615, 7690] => -0.14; 14.8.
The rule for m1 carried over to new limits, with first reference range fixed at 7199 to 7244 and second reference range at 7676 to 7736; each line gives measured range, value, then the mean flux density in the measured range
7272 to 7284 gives -2.7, 12.3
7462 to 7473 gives -3.9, 15.5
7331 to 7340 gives -3.3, 14.3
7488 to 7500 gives -4.5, 16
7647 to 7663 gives -1.9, 14.3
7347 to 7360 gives -4.5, 14.3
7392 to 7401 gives -3.6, 15.2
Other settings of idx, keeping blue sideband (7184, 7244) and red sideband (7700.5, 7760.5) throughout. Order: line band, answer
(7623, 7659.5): -0.164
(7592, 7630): -0.232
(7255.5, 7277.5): -0.188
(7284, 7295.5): -0.233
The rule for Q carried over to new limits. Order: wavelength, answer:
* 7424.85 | 15.56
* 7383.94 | 15.27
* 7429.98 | 15.67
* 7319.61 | 13.84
